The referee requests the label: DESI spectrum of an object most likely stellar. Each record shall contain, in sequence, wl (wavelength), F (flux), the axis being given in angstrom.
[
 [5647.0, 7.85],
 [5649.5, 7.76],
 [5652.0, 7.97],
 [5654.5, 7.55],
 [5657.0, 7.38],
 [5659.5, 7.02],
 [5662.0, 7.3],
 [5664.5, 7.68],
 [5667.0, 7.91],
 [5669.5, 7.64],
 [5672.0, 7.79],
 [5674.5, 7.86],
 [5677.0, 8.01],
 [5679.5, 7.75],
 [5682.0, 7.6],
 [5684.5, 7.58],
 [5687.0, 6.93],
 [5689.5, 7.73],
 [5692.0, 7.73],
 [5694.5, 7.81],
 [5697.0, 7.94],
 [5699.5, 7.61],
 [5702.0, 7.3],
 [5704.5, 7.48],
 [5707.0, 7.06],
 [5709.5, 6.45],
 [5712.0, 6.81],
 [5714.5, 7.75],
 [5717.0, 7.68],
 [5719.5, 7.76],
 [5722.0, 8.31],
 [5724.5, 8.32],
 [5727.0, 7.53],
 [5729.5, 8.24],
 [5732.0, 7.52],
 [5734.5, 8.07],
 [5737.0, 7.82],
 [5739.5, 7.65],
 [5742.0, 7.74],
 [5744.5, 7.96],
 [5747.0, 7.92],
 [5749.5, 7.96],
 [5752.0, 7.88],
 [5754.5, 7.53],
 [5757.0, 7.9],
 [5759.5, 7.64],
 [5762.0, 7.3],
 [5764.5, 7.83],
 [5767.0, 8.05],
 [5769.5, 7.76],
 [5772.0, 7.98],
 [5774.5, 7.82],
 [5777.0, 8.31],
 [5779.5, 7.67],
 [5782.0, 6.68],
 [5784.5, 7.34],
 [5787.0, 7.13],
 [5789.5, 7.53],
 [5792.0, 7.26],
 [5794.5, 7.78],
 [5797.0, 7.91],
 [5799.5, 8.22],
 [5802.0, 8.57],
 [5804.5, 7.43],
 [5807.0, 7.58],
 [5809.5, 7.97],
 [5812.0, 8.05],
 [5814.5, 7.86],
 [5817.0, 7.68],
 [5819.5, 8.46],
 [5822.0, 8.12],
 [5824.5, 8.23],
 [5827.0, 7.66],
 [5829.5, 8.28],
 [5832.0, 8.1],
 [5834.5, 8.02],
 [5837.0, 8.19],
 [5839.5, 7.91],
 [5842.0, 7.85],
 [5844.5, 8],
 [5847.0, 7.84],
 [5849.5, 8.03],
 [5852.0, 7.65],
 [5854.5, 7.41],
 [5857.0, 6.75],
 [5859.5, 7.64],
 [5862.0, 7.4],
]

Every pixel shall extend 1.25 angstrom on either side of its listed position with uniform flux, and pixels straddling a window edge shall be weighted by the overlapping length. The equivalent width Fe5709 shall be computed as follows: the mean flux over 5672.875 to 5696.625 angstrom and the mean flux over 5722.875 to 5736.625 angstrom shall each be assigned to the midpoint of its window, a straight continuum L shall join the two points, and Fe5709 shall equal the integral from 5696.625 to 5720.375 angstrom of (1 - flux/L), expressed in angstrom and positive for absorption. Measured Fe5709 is 1.4 angstrom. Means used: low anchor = 7.68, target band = 7.36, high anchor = 7.94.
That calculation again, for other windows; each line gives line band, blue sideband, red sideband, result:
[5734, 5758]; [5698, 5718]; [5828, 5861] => -1.3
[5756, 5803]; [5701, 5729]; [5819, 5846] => 0.6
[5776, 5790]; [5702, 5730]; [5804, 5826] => 0.7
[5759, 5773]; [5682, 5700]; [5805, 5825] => 0.1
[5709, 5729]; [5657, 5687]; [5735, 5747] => 0.3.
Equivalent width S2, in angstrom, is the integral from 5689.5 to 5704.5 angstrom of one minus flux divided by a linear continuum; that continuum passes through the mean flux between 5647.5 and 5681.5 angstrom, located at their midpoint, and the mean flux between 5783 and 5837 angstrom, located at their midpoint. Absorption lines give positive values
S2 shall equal 0.1 angstrom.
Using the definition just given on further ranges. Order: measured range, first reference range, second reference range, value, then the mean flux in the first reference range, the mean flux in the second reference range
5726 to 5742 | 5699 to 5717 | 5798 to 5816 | -0.84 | 7.22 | 7.95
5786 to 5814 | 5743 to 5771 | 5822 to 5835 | 0.65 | 7.79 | 8.07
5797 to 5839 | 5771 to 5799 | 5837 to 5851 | -1.24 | 7.6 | 7.94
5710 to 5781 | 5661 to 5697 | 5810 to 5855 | 0.12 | 7.68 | 7.97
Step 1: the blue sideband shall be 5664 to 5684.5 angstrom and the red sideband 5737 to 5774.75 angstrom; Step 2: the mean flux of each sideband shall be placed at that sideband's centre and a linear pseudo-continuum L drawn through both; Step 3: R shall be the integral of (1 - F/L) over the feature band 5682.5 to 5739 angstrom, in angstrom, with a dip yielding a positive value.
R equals 1.24 angstrom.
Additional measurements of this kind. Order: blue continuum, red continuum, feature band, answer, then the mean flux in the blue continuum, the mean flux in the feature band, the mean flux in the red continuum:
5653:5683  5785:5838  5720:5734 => -0.4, 7.63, 7.98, 7.9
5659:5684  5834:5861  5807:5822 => -0.5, 7.67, 7.98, 7.74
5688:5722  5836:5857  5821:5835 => -0.6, 7.5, 8.07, 7.79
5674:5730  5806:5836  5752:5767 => 0.2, 7.61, 7.69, 8.01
